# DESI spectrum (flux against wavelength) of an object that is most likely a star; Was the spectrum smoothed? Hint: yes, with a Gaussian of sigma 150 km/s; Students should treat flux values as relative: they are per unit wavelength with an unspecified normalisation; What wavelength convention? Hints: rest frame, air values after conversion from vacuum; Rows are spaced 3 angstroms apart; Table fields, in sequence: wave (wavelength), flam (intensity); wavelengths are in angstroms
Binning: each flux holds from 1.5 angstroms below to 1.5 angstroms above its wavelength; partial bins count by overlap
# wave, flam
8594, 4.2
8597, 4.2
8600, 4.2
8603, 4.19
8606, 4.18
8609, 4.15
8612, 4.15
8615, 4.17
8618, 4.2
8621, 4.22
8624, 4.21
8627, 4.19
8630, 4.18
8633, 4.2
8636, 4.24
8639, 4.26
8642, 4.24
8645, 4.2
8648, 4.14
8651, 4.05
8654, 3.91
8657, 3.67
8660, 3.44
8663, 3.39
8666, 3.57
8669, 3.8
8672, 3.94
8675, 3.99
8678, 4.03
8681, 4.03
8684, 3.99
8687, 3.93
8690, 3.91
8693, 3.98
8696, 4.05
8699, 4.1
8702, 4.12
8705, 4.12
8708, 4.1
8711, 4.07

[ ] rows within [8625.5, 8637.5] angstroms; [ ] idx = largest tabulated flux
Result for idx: 4.24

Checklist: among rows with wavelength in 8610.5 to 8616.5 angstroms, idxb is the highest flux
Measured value 4.17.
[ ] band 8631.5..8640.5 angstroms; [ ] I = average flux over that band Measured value 4.23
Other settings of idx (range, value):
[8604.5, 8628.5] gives 4.22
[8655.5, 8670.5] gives 3.8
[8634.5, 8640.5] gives 4.26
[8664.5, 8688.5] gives 4.03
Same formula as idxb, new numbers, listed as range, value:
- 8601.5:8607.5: 4.19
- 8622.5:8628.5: 4.21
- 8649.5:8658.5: 4.05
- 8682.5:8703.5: 4.12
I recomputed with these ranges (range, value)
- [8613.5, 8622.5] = 4.2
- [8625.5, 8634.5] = 4.19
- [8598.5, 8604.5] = 4.2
